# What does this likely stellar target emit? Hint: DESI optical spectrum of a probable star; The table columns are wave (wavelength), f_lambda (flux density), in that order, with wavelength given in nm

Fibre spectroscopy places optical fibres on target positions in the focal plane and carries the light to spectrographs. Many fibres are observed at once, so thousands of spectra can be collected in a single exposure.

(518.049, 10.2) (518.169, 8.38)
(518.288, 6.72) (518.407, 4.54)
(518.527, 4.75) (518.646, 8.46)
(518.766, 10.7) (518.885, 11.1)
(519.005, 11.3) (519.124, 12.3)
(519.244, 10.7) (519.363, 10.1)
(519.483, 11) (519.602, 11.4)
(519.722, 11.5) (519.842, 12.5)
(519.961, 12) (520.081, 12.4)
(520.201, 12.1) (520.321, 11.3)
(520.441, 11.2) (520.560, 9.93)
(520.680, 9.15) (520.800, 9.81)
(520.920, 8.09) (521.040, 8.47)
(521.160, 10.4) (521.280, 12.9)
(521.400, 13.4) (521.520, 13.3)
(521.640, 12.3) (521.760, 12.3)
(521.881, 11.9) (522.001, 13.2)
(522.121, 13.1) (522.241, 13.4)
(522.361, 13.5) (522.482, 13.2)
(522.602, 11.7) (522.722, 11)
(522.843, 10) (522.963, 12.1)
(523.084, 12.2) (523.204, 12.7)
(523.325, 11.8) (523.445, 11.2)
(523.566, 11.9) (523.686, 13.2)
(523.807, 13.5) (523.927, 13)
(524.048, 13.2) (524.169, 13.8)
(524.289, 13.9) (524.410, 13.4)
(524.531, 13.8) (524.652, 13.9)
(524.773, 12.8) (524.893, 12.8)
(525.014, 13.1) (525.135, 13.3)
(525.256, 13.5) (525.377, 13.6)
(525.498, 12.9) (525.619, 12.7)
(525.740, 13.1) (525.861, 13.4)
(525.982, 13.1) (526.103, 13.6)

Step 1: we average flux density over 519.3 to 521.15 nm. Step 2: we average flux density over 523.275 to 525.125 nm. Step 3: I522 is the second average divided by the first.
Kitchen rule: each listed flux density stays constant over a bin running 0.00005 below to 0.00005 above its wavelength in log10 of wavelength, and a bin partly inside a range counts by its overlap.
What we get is 1.22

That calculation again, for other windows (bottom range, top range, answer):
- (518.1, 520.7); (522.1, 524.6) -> 1.24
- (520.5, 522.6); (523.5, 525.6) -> 1.14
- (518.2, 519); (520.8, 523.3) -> 1.49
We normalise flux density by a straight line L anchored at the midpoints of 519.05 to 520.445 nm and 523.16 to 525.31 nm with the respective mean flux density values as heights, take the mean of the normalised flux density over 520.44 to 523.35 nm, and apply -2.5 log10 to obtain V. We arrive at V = 0.06 mag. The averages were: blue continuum 11.6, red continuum 13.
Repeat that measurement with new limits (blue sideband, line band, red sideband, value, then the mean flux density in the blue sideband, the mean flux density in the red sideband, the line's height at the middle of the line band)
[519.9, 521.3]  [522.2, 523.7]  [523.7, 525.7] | 0.00 mag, 10.6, 13.3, 12.2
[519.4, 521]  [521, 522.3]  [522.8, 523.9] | -0.07 mag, 10.9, 12.1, 11.5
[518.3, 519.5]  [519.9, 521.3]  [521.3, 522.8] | 0.05 mag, 9.33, 12.7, 11.1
